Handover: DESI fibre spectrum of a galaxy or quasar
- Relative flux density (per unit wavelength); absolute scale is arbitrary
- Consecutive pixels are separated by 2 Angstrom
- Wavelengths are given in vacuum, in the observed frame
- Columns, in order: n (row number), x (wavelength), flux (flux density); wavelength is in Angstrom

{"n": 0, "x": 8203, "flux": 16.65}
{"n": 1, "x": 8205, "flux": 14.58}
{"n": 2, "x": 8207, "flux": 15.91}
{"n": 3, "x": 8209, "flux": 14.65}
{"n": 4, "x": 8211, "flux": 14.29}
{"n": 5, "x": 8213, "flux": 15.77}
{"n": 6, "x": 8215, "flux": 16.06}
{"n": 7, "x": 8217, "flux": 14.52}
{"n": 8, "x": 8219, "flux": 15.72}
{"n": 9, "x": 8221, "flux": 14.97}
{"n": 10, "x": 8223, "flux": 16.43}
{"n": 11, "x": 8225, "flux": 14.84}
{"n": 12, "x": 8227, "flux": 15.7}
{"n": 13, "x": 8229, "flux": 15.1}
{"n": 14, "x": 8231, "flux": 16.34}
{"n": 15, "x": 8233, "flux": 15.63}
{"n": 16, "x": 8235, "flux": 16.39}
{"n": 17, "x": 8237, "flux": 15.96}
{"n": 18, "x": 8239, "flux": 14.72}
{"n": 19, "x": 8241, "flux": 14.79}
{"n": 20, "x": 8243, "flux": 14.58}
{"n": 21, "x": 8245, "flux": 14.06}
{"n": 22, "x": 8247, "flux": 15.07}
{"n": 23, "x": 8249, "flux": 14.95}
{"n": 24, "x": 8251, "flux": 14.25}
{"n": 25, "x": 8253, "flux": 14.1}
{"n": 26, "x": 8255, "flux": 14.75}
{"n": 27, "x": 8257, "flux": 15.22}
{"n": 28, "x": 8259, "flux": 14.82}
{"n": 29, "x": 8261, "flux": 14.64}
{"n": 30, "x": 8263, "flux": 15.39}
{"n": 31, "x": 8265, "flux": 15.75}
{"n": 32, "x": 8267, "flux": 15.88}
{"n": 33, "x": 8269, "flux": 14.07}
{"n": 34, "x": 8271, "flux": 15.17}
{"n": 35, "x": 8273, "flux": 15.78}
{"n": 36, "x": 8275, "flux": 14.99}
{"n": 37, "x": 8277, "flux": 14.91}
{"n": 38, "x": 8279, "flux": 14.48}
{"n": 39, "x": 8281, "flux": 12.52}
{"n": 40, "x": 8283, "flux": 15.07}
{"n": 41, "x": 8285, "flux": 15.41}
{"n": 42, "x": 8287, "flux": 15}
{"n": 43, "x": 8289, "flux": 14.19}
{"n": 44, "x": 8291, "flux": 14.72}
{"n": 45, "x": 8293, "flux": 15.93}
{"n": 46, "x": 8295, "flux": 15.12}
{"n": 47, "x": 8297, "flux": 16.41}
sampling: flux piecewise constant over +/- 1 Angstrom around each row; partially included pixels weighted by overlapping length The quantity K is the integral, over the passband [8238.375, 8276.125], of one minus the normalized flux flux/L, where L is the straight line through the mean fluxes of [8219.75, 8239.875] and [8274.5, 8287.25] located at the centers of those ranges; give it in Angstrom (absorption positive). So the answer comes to 0.4 Angstrom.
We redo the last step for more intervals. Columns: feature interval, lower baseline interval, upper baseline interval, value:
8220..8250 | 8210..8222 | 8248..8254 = -1.0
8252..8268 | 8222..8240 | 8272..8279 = 0.3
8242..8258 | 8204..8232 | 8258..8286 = 0.5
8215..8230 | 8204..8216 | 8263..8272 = -0.2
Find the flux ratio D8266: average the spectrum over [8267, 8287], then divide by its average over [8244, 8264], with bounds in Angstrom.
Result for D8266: 1.0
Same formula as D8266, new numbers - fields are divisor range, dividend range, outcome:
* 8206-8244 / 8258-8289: 0.97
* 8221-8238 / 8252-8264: 0.94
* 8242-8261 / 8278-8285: 0.97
